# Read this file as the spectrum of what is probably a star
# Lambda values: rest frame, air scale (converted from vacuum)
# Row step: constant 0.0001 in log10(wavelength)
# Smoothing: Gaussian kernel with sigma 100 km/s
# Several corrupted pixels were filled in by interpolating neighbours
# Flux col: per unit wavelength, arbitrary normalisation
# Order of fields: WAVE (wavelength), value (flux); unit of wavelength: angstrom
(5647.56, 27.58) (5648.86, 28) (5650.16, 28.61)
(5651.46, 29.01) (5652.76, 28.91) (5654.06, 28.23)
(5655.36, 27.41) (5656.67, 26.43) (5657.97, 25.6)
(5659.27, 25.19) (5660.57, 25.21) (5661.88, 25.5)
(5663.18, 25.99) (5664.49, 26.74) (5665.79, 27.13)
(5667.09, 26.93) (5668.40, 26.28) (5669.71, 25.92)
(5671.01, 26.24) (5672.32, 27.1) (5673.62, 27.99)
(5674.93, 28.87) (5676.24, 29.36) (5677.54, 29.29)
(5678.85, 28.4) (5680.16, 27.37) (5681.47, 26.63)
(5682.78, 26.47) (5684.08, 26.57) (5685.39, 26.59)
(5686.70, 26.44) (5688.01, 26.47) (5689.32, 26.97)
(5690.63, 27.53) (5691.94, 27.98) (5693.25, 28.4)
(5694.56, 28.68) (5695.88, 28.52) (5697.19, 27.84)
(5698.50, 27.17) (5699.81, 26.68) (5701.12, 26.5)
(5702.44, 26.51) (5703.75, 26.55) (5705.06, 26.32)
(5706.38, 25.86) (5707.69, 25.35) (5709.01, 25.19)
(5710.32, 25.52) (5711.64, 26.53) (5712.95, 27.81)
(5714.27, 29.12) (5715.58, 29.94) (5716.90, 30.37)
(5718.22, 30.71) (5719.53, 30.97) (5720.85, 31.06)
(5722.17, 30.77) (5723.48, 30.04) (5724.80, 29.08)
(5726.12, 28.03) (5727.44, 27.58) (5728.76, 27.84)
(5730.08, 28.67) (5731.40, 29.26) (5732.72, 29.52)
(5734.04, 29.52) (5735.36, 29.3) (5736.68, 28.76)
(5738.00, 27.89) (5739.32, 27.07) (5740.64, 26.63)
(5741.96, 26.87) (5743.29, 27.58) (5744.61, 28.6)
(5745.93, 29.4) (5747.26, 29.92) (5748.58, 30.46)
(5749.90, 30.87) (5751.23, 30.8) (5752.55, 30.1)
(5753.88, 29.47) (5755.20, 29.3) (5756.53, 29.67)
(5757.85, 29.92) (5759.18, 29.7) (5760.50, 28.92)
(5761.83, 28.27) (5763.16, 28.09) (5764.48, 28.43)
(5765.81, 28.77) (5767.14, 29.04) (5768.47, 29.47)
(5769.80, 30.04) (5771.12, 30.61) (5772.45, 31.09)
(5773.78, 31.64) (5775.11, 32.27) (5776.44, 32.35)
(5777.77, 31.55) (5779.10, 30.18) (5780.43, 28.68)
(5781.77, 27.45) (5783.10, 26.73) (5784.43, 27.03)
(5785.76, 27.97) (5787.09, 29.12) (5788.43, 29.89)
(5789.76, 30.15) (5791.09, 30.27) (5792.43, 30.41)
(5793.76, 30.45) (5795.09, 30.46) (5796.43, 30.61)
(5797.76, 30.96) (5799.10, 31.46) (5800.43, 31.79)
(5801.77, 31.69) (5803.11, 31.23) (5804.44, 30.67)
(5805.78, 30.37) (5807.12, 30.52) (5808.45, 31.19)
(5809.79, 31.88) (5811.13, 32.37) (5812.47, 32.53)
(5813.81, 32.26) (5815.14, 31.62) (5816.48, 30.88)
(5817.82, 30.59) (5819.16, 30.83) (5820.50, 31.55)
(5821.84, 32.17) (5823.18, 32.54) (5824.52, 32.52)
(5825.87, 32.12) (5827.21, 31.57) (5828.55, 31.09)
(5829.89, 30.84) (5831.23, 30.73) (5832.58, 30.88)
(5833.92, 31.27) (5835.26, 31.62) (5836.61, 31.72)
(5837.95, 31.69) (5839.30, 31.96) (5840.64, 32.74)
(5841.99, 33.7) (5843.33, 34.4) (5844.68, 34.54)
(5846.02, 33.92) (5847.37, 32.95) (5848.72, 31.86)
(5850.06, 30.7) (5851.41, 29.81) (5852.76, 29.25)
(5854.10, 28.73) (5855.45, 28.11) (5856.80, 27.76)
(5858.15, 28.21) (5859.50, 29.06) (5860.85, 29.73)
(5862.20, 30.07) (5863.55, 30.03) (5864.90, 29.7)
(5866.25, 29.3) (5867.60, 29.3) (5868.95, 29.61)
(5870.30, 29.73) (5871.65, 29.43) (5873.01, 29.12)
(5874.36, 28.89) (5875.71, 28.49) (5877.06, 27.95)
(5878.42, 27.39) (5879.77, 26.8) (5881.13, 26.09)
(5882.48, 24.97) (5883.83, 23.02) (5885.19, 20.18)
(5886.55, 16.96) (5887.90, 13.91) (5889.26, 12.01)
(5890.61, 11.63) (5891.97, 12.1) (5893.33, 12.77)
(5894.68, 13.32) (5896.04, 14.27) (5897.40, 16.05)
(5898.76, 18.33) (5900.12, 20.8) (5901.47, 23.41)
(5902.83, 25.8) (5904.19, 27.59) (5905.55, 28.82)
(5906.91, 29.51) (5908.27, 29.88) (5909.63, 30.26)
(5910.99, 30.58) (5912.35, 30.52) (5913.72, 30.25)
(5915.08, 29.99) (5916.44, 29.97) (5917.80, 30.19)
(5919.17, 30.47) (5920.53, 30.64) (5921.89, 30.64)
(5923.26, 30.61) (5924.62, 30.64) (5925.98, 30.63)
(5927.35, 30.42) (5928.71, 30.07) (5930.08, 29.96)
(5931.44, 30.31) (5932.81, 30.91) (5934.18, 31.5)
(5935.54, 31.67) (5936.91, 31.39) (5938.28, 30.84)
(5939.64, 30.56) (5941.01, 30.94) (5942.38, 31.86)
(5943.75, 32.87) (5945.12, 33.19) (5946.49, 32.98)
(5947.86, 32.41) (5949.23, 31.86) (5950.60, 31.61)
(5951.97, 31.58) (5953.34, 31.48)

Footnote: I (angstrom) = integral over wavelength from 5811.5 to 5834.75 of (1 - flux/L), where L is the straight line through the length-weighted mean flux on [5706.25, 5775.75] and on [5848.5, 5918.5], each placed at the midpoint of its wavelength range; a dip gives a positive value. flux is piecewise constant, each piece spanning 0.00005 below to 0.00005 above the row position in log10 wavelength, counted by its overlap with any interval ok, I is -3.9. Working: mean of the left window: 29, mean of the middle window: 31.5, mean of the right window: 25.6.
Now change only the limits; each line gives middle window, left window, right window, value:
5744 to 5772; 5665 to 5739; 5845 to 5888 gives -1.6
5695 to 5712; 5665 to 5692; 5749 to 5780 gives 0.9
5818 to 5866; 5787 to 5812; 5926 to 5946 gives -0.3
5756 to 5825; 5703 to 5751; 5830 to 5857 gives -0.6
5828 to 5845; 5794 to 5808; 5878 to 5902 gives -4.0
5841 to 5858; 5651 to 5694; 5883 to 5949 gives -2.9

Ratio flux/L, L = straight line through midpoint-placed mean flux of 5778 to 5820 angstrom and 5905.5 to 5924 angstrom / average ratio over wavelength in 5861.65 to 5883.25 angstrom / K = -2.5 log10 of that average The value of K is 0.06 mag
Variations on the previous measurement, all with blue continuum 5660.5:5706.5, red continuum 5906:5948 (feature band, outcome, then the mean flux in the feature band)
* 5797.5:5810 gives -0.080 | 31.2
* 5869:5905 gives 0.357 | 21.7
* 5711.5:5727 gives -0.074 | 29.6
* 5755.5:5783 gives -0.049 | 29.7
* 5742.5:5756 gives -0.056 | 29.6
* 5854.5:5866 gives 0.027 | 29.1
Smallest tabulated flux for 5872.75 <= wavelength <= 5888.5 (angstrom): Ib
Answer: 13.91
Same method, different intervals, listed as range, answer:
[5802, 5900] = 11.63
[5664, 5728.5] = 25.19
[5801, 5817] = 30.37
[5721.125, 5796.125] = 26.63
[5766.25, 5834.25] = 26.73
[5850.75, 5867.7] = 27.76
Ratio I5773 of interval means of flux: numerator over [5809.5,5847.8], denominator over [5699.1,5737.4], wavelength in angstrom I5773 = 1.1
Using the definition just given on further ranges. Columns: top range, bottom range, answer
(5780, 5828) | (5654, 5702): 1.13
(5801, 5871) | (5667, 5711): 1.15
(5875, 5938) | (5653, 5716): 0.95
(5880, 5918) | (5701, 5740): 0.80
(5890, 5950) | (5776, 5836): 0.90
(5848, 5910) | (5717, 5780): 0.85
